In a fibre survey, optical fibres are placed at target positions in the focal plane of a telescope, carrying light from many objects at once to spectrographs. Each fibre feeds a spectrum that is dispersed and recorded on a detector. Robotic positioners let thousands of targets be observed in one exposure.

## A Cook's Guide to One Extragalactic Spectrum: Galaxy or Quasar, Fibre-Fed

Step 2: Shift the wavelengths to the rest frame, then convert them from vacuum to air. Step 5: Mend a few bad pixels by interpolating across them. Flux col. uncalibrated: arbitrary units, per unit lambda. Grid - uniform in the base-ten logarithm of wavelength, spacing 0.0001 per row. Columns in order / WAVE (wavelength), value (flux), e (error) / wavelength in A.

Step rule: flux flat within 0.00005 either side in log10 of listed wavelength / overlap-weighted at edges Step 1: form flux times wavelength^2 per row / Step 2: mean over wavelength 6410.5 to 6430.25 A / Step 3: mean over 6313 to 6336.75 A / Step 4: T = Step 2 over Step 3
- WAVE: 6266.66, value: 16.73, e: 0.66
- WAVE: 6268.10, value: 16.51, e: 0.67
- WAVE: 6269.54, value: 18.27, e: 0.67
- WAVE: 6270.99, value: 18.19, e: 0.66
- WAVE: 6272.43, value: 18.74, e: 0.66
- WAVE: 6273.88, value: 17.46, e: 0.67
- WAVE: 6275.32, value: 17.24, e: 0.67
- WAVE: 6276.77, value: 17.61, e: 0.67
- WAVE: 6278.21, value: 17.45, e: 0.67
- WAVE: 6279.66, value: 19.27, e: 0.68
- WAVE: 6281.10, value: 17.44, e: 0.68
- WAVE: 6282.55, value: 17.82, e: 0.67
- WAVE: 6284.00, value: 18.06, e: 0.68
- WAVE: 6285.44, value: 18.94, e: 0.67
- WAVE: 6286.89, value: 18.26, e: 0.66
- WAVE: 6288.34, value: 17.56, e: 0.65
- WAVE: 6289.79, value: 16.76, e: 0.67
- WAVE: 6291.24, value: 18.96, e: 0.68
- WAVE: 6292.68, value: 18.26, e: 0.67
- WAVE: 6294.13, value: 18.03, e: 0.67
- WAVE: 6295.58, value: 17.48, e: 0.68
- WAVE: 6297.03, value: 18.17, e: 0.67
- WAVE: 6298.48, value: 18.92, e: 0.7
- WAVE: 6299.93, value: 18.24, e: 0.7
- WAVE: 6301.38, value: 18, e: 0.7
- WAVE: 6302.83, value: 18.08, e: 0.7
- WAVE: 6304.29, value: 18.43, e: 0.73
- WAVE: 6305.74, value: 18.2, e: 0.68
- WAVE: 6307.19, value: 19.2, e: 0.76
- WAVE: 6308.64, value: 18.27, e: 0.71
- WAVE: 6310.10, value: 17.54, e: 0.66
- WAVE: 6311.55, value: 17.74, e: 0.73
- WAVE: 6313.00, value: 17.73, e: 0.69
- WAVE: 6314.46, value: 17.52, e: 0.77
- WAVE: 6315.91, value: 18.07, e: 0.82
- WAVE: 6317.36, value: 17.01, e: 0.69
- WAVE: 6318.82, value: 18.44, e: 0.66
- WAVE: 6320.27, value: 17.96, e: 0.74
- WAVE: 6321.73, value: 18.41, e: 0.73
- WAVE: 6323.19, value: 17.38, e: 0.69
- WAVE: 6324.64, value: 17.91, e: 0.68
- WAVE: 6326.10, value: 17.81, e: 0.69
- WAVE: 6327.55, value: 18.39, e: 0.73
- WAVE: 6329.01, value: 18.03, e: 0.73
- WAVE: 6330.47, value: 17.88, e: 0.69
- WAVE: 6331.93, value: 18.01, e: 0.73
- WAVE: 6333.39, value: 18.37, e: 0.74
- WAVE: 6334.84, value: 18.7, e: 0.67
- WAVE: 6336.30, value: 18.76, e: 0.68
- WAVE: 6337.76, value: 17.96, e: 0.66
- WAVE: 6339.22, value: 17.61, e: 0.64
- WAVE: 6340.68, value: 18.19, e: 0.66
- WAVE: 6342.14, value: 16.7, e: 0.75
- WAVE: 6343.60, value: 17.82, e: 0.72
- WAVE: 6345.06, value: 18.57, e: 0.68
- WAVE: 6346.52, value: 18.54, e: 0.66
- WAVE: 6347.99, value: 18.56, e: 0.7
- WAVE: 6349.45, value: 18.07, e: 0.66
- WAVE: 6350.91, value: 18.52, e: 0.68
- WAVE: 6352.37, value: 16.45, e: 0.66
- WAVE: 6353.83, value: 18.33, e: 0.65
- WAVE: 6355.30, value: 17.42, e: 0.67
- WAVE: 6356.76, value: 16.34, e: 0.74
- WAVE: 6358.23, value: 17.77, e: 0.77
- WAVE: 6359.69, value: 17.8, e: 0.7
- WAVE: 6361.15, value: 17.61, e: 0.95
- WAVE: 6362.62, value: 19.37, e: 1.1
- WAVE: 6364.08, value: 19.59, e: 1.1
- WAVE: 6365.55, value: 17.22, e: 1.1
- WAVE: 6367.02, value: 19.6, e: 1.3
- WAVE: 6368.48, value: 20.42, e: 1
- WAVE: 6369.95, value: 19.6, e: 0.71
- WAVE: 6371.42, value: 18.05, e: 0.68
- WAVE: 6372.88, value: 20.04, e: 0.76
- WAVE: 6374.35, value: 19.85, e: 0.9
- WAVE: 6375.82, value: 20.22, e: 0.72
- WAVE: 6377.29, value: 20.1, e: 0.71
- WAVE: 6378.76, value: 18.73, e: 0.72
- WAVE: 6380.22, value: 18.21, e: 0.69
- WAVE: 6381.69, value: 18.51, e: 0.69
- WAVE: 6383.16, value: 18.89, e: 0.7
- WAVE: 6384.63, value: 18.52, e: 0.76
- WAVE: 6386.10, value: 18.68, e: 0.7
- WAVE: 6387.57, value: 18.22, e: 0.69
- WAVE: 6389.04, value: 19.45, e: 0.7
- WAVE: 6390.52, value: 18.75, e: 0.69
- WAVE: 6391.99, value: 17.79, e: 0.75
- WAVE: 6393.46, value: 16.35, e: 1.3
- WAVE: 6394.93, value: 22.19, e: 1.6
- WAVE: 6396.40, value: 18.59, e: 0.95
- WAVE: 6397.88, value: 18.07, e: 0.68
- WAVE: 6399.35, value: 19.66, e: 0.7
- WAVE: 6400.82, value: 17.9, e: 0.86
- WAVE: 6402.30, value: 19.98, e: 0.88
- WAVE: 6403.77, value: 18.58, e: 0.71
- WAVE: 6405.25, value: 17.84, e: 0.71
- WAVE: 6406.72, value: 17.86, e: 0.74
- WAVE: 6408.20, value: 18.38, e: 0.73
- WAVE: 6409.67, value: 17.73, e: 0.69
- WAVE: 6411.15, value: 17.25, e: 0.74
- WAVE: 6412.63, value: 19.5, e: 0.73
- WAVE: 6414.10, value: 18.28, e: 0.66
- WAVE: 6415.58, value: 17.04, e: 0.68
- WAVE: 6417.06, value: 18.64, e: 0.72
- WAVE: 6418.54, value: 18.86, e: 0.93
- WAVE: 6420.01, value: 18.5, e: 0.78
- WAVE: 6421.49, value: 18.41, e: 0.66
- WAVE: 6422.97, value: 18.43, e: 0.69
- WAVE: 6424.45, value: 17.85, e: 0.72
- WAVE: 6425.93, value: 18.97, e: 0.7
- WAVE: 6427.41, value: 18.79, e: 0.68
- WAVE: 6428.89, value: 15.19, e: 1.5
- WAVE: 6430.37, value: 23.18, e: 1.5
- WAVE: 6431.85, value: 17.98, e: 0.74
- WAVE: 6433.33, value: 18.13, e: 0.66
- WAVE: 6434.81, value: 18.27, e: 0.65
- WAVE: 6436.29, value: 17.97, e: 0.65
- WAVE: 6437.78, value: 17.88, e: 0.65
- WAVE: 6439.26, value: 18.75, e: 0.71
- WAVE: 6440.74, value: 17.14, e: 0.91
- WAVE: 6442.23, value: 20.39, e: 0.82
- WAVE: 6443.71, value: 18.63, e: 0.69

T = 1.05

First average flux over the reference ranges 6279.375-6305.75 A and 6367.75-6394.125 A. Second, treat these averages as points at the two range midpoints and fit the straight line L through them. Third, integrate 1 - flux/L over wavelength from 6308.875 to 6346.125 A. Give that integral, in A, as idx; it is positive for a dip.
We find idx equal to 1.0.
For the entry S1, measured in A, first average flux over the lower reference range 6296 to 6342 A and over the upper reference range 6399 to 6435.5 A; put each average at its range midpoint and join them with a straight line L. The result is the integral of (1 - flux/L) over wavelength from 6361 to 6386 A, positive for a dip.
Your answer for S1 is -1.1 A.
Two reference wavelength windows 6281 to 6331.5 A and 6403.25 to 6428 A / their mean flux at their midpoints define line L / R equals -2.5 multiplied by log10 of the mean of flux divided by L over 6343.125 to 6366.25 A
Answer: 0.01 mag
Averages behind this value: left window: 18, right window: 18.3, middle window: 18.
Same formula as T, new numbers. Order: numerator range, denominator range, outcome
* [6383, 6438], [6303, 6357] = 1.05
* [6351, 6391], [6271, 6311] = 1.06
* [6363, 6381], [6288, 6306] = 1.09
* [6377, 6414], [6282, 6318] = 1.06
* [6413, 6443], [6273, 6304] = 1.07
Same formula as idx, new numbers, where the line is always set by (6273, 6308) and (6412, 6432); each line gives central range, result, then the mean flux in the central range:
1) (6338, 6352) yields 0.2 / 18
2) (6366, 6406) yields -1.2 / 19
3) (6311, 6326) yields 0.3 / 17.8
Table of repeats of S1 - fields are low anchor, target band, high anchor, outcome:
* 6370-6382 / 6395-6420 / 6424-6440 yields 0.43 A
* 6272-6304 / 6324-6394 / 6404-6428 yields -0.86 A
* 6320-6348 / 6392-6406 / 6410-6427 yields -0.36 A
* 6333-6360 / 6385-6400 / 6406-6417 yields -0.63 A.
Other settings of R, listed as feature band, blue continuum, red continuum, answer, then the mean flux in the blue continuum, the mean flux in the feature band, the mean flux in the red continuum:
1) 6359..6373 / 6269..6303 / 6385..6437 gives -0.03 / 18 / 18.9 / 18.5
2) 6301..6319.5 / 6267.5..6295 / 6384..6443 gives 0.00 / 17.9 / 18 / 18.5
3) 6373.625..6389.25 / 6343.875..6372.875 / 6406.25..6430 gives -0.04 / 18.3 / 19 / 18.2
